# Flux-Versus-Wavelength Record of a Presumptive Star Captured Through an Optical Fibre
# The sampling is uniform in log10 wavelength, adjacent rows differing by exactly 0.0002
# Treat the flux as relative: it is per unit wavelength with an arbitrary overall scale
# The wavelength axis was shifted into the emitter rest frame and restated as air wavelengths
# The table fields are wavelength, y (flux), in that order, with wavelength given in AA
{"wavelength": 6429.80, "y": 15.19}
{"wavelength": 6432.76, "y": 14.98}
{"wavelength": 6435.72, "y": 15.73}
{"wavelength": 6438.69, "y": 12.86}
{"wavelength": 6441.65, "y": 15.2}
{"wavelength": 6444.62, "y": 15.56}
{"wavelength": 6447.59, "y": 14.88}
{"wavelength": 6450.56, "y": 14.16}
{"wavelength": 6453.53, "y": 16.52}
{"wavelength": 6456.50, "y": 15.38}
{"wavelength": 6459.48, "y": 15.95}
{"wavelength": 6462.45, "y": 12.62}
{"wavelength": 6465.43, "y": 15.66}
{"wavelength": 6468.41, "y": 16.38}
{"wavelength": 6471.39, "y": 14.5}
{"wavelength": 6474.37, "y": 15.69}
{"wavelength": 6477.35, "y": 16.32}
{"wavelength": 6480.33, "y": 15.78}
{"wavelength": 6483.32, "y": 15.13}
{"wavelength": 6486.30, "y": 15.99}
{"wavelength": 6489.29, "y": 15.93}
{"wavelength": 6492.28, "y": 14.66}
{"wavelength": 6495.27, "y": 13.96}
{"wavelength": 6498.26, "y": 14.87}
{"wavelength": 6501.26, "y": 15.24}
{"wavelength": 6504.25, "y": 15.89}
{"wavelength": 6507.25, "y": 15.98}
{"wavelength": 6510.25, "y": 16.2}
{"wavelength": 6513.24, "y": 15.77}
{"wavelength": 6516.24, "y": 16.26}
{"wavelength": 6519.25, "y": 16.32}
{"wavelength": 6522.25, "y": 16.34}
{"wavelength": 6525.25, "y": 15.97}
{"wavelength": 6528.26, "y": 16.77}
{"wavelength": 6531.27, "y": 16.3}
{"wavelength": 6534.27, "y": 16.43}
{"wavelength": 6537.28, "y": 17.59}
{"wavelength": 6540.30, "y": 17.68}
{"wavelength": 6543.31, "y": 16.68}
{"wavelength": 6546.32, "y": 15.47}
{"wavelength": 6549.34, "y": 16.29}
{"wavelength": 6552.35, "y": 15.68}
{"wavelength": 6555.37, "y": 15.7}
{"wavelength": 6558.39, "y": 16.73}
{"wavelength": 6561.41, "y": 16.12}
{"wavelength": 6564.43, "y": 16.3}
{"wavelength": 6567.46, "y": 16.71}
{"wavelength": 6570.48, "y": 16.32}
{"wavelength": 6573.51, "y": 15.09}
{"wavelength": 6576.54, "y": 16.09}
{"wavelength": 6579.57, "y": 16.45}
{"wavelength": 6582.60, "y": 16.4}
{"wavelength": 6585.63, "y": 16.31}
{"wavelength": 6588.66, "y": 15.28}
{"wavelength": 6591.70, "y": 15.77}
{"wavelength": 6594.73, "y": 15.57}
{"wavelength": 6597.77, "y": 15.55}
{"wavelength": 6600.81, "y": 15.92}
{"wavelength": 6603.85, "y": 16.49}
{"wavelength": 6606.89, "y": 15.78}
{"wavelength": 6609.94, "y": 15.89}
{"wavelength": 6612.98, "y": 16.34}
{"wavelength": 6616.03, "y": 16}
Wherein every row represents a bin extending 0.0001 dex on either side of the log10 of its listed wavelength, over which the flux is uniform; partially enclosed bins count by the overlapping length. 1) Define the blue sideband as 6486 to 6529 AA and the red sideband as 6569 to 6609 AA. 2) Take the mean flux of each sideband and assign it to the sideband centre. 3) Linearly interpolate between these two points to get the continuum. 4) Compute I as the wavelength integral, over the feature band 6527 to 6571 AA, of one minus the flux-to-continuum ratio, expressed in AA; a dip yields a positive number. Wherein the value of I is -1.8 AA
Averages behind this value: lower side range 15.7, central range 16.5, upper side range 15.9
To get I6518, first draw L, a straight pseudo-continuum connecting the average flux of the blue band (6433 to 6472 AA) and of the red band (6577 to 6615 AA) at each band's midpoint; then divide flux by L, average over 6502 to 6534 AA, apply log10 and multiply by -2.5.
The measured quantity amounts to -0.05 mag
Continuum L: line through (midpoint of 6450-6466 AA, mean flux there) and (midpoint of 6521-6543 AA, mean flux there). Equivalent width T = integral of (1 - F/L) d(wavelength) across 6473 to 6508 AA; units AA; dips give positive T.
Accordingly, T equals 0.77 AA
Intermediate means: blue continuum 15.1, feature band 15.4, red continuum 16.7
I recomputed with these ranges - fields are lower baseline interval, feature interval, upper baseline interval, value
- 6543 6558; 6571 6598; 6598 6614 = 0.2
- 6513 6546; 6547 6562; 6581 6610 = 0.2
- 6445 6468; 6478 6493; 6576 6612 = -0.3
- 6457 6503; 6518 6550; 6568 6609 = -1.9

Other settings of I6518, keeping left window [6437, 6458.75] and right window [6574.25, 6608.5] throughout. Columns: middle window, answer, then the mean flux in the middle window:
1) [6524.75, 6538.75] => -0.08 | 16.7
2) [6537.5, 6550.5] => -0.07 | 16.6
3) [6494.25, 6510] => 0.00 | 15.3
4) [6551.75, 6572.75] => -0.03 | 16.2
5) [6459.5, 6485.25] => -0.01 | 15.3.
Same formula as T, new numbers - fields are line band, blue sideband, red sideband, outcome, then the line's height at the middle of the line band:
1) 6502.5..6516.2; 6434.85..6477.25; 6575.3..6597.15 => -0.5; 15.5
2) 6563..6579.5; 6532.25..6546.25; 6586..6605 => 0.1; 16.3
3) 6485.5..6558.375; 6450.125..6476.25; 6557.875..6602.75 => -1.7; 15.6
